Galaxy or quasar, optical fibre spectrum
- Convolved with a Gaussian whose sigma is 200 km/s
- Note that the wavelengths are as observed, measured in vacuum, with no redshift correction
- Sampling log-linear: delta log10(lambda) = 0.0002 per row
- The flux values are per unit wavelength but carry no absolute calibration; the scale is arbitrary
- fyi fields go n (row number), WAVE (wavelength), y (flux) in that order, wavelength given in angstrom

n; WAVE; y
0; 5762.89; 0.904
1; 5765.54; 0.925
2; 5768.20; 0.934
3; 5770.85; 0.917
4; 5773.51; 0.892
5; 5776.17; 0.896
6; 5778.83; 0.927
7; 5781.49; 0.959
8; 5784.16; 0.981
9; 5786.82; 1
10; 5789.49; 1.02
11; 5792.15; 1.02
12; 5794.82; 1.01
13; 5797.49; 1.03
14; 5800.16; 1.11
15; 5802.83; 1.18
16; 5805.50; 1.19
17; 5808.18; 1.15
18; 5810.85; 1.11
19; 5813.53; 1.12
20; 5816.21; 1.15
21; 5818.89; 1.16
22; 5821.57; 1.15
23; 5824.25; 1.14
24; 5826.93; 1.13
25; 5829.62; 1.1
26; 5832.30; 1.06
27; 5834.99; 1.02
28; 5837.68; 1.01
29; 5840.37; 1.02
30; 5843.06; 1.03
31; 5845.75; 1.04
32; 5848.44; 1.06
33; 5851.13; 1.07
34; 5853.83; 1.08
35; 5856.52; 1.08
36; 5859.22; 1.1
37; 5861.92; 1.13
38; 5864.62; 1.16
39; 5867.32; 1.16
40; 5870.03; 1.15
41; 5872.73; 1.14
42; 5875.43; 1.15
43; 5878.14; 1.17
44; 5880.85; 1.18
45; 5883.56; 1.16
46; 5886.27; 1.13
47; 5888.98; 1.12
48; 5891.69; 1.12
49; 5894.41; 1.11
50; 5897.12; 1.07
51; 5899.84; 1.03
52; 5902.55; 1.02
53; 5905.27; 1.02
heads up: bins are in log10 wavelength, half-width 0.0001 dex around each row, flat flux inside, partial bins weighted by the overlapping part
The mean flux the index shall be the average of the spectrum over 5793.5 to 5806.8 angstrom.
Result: 1.1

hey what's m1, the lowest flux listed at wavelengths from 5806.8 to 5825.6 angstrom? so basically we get 1.11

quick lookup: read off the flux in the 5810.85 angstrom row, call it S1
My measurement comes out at 1.11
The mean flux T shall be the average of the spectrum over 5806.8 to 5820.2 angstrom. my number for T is 1.14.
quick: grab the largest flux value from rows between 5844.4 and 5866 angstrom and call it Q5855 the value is 1.16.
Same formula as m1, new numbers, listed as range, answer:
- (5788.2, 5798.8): 1.01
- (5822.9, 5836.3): 1.02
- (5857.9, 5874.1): 1.1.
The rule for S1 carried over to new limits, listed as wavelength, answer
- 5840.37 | 1.02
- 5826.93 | 1.13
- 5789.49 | 1.02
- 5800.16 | 1.11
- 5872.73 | 1.14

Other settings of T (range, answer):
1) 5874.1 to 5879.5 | 1.16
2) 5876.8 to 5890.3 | 1.15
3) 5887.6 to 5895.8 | 1.12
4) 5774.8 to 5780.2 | 0.912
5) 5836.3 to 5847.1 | 1.03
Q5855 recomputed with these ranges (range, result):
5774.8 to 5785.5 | 0.981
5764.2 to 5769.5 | 0.934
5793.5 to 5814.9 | 1.19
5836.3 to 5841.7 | 1.02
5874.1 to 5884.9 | 1.18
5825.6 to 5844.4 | 1.13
